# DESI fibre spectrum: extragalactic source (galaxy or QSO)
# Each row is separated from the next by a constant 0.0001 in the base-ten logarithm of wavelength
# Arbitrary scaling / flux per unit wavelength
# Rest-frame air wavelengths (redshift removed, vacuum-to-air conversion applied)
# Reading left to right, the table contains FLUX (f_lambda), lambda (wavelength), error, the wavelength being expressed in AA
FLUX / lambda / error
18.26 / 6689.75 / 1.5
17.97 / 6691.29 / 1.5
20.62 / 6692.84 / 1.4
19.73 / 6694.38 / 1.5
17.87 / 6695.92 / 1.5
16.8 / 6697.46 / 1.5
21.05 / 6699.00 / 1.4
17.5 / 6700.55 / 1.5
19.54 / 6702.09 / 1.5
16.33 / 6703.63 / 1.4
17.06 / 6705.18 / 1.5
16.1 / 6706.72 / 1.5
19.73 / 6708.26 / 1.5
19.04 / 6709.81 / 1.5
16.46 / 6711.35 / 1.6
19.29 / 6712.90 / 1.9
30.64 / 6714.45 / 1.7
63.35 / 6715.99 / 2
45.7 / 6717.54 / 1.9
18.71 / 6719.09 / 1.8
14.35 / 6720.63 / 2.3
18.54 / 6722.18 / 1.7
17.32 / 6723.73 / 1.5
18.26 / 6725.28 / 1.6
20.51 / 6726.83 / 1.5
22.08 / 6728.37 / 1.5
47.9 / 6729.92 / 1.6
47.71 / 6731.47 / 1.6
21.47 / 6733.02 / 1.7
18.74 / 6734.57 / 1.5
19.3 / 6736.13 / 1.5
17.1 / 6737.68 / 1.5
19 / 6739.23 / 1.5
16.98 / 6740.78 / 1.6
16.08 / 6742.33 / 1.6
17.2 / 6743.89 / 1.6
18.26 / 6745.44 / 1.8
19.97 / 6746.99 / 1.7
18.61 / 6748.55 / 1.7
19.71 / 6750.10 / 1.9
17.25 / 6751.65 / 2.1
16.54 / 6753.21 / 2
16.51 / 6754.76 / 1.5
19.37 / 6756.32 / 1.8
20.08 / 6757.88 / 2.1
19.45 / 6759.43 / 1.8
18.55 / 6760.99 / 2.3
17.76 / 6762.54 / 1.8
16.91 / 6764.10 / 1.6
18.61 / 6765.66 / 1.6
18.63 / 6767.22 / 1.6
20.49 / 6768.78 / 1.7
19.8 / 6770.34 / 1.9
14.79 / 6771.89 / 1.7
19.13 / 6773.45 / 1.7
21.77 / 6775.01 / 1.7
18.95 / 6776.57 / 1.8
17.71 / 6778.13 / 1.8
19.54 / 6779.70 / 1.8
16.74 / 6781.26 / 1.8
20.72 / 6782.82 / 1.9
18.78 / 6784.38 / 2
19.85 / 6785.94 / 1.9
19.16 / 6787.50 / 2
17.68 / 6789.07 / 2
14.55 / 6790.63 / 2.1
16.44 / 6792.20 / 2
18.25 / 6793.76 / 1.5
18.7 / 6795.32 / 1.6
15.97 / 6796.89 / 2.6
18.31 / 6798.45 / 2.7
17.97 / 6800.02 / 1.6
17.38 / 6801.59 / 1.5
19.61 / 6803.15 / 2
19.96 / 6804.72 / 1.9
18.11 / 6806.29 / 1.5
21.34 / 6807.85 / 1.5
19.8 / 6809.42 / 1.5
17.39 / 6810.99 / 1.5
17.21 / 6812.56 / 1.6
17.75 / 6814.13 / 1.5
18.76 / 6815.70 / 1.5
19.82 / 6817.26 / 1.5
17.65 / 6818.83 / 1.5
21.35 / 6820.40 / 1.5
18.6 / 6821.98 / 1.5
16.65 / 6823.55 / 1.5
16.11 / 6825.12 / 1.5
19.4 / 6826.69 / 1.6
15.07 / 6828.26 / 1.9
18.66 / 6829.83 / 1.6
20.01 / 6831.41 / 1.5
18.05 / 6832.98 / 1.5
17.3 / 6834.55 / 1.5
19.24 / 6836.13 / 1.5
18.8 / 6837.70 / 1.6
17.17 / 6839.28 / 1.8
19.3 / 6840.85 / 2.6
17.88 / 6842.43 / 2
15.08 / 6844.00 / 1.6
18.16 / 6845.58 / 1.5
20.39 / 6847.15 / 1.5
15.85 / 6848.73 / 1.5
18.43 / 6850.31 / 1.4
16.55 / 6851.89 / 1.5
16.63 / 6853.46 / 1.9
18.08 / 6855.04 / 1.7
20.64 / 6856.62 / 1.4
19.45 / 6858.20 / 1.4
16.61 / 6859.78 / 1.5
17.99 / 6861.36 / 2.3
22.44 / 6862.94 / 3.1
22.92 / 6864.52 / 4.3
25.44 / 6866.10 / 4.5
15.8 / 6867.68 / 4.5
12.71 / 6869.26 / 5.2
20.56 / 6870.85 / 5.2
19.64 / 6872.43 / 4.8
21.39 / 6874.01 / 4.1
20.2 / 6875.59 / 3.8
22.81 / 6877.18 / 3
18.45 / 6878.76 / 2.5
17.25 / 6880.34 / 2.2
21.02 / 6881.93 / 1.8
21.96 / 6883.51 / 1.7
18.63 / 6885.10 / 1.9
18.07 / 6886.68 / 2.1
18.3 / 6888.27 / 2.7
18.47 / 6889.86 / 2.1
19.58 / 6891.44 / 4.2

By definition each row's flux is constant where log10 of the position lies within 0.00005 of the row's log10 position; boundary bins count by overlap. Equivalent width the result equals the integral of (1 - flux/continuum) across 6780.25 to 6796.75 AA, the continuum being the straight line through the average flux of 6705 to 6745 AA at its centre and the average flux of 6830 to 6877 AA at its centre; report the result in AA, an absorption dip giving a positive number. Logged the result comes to 2.6 AA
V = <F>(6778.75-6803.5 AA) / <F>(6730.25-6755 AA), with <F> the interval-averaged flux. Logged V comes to 0.88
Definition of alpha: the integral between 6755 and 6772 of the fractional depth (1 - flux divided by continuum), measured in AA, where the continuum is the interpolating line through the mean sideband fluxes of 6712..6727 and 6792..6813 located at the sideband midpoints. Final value 2.8 AA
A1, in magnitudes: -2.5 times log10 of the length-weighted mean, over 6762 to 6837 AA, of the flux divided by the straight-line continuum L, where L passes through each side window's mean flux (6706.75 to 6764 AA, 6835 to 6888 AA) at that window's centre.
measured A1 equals 0.12 mag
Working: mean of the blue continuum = 22.3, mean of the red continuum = 18.9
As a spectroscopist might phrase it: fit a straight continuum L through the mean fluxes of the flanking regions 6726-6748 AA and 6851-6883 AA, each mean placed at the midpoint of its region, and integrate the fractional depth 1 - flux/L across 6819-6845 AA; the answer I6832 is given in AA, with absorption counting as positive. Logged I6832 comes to 2.9 AA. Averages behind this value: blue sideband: 23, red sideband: 19.4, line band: 18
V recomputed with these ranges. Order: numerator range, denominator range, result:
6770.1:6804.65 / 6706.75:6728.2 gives 0.75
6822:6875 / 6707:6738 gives 0.72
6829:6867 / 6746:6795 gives 1.02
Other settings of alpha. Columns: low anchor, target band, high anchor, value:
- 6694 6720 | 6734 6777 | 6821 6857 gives 5.77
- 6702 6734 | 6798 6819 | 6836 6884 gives 2.56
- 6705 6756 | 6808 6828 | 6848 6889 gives 2.00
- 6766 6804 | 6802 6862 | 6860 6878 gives 3.18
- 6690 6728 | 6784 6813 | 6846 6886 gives 2.97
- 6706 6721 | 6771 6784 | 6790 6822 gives 1.38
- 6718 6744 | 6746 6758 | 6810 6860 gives 1.68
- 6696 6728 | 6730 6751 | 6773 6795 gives -0.84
